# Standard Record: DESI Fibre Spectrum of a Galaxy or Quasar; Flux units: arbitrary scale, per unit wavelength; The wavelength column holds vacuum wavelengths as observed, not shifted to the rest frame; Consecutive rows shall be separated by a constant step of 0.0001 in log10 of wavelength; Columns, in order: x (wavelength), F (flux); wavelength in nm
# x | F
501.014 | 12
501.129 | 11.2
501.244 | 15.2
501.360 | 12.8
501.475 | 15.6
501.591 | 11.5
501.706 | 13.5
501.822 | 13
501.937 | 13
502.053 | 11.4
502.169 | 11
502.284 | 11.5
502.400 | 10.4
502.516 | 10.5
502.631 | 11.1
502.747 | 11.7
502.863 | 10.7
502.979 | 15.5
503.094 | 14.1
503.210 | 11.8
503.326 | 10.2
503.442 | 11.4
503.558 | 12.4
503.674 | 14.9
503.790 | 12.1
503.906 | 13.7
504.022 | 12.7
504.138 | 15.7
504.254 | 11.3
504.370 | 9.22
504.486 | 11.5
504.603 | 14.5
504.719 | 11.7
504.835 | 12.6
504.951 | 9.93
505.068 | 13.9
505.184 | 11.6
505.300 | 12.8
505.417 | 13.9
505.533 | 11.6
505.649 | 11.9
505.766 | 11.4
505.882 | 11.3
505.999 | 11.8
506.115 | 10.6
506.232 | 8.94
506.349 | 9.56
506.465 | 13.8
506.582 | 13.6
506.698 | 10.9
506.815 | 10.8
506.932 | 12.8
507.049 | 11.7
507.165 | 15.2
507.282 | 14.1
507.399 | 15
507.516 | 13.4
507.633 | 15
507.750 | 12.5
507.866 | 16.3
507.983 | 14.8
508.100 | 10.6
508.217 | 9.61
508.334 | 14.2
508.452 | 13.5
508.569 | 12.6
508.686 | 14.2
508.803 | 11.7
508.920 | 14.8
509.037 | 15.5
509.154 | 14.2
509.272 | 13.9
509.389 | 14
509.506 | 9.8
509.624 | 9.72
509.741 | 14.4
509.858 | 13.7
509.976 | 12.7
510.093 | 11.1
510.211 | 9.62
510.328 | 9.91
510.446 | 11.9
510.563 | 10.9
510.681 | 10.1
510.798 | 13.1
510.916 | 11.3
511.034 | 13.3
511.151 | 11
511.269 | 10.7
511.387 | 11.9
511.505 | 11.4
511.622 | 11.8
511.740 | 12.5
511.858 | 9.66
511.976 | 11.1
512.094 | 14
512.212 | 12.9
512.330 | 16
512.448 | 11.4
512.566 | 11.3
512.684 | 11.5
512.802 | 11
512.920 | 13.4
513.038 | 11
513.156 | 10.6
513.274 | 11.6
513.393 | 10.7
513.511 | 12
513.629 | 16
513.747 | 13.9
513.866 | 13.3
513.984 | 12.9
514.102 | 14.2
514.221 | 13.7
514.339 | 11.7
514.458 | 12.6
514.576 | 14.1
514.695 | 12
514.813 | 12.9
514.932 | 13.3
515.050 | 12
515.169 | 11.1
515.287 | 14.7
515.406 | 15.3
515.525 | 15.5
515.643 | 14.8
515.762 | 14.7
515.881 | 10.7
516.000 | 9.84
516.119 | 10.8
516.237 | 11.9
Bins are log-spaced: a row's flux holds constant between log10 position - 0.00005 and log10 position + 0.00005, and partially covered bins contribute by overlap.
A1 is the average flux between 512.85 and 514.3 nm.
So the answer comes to 12.7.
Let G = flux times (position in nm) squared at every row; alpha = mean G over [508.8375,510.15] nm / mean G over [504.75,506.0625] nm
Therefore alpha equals 1.10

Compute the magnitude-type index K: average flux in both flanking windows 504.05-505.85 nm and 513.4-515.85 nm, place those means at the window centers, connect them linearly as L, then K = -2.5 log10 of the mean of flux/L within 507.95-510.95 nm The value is 0.04 mag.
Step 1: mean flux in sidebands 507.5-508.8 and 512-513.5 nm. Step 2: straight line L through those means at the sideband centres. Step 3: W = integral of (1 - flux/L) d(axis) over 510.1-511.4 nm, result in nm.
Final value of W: 0.14 nm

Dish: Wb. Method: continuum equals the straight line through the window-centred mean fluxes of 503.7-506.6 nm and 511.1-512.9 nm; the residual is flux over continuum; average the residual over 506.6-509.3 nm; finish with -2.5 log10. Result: -0.12 mag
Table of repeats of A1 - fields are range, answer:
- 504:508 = 12.5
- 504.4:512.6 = 12.4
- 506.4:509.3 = 13.4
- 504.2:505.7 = 12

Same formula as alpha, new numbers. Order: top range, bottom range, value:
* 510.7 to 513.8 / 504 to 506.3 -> 1.04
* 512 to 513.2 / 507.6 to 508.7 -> 0.94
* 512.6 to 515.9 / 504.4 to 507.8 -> 1.08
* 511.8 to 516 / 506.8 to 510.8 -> 1.02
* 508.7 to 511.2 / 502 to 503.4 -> 1.08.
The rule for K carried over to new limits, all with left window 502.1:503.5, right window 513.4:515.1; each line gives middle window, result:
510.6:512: 0.11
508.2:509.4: -0.10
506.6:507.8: -0.08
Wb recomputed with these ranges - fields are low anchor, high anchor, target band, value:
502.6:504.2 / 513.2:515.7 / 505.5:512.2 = 0.06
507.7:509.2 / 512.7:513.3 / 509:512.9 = 0.03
